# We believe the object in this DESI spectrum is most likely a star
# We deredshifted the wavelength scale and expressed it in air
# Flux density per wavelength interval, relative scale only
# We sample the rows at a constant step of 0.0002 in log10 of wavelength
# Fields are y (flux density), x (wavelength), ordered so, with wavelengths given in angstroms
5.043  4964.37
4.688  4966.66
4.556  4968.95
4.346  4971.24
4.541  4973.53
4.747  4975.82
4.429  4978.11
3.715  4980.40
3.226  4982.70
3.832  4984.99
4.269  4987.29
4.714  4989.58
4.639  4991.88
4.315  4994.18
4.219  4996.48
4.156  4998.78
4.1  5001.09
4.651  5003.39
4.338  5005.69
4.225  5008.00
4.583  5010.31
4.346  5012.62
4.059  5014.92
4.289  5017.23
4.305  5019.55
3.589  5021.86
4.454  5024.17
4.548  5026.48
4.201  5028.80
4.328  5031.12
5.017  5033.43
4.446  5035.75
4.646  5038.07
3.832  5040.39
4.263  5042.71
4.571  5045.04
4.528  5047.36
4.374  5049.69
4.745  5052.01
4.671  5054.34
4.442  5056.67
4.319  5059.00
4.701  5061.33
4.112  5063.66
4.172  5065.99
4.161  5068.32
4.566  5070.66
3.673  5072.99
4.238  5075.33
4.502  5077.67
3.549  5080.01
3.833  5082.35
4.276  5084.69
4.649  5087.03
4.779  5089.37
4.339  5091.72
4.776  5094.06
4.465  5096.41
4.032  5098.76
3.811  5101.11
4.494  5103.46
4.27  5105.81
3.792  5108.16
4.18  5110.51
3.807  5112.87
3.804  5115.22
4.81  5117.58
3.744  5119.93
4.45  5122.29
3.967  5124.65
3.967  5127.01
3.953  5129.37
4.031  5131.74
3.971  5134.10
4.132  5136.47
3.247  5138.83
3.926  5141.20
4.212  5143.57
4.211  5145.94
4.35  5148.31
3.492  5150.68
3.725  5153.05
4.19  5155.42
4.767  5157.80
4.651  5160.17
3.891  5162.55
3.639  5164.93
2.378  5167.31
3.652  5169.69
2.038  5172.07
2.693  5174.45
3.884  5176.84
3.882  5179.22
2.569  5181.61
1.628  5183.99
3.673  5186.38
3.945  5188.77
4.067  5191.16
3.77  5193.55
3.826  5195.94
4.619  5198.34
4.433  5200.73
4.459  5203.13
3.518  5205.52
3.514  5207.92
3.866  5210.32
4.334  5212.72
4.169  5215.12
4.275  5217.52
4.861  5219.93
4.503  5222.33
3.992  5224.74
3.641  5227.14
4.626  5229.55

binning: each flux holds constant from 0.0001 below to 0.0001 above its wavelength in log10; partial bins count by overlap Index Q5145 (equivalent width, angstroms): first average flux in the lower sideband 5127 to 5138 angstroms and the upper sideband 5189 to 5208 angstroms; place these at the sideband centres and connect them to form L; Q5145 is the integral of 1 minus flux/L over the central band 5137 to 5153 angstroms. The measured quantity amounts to 0.4 angstroms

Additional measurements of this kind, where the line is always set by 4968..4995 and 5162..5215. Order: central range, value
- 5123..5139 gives -0.80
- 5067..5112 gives -3.71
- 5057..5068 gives -0.89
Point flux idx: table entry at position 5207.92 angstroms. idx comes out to 3.514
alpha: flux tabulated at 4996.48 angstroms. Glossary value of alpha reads 4.219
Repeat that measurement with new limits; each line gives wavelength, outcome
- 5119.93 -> 3.744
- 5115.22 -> 3.804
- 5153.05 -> 3.725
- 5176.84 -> 3.884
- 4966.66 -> 4.688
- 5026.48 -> 4.548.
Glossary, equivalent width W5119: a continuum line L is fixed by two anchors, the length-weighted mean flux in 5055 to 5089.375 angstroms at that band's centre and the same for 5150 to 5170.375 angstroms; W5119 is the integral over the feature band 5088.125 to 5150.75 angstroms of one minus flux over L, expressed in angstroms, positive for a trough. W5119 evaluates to -1.5 angstroms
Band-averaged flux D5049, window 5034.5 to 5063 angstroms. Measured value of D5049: 4.46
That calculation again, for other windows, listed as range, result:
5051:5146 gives 4.19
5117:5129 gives 4.14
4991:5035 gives 4.33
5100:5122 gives 4.1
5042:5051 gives 4.45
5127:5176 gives 3.76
